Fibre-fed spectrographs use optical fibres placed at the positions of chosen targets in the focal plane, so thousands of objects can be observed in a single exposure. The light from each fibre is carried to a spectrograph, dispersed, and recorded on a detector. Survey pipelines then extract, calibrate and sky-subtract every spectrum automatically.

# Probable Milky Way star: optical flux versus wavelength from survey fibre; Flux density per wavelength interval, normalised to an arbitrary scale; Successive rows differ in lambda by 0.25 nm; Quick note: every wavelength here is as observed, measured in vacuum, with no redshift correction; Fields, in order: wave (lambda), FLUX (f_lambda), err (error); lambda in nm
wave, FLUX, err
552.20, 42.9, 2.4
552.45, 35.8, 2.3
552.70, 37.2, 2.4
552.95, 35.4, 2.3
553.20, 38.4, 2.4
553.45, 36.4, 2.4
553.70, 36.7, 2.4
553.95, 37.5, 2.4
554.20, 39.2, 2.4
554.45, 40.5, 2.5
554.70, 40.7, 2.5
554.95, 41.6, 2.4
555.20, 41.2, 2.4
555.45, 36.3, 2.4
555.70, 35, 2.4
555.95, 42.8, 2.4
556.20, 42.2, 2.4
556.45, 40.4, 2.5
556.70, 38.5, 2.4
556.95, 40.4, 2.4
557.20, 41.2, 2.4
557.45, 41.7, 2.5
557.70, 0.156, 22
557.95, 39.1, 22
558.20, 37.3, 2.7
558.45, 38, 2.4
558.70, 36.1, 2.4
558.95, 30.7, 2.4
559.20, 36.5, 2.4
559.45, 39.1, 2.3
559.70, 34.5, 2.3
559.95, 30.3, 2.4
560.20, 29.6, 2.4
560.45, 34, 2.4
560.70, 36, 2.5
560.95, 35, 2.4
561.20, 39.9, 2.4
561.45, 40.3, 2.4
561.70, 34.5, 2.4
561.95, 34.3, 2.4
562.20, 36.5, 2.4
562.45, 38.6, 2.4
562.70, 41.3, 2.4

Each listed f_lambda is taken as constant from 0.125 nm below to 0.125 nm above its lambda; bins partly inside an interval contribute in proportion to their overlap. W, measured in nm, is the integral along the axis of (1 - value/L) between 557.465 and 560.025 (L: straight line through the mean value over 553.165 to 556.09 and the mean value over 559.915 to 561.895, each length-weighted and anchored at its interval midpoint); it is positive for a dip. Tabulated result 0.26 nm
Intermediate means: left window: 38.9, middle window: 32.6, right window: 35.1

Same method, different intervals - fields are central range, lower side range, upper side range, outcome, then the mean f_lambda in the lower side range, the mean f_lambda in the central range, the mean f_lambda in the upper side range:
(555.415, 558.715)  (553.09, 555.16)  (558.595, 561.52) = 0.061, 39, 36.4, 35.1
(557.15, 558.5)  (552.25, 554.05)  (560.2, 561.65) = 0.162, 37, 32.2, 36.3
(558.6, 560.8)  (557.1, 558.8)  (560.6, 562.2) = 0.056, 33.2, 34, 36.7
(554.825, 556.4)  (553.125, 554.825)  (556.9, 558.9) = -0.143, 38.5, 39.9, 33.9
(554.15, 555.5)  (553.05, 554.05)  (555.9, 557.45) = -0.051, 37.2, 40.2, 40.9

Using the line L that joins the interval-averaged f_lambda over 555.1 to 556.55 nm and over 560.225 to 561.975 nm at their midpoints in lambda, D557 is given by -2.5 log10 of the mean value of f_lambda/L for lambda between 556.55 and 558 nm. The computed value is 0.16 mag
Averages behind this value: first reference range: 39.6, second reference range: 36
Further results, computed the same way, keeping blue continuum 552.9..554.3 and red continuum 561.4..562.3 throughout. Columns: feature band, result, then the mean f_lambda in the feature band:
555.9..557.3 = -0.11 mag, 40.8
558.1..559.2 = 0.03 mag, 35.6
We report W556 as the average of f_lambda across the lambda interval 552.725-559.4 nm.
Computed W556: 37.1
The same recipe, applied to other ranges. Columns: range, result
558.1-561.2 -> 34.9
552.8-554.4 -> 37.4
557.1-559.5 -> 33.8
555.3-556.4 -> 39.2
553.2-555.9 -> 38.6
